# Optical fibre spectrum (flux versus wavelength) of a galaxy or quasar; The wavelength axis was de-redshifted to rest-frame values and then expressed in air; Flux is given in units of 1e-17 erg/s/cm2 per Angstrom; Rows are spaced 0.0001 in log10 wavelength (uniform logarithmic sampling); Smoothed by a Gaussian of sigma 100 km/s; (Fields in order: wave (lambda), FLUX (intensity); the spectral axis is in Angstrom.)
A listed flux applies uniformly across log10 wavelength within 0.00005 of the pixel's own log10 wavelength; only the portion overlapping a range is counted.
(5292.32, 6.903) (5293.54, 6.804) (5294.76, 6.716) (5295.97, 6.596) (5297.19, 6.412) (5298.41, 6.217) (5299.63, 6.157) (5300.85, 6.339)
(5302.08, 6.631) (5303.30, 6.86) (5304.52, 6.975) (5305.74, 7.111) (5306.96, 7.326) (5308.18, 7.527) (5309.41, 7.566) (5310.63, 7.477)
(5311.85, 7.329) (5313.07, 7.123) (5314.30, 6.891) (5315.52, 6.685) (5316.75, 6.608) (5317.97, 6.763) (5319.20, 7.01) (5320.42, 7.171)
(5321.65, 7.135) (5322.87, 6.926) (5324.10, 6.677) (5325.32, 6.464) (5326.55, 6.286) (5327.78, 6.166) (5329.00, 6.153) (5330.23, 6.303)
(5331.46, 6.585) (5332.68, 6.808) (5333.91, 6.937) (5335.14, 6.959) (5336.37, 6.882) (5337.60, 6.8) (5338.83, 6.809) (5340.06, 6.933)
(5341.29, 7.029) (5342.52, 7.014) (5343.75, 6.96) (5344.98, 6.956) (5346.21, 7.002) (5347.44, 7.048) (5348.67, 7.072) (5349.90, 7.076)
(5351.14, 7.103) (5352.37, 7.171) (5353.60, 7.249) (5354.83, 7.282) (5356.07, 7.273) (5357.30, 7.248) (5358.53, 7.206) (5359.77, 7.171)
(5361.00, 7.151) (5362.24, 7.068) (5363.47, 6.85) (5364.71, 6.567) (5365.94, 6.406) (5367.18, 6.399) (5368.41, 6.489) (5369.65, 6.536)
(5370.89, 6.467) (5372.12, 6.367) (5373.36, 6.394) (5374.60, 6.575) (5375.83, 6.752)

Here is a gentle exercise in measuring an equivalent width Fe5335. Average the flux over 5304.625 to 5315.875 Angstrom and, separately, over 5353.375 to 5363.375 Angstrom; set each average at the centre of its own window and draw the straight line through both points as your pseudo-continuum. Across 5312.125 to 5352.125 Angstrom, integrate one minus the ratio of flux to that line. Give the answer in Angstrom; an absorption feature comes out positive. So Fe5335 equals 2.1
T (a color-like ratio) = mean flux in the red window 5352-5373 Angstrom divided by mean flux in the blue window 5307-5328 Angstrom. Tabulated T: 1.0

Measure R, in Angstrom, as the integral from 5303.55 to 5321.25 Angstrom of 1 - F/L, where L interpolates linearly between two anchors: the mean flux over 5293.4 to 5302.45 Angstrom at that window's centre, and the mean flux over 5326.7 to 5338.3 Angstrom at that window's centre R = -1.6 Angstrom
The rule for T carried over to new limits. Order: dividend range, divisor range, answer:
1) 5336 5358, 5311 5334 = 1.05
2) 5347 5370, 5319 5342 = 1.03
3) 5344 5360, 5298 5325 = 1.03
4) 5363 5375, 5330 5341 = 0.96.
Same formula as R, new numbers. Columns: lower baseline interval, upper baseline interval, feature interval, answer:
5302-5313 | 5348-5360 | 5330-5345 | 0.7 Angstrom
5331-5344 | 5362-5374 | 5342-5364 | -1.3 Angstrom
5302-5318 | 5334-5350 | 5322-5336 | 0.9 Angstrom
